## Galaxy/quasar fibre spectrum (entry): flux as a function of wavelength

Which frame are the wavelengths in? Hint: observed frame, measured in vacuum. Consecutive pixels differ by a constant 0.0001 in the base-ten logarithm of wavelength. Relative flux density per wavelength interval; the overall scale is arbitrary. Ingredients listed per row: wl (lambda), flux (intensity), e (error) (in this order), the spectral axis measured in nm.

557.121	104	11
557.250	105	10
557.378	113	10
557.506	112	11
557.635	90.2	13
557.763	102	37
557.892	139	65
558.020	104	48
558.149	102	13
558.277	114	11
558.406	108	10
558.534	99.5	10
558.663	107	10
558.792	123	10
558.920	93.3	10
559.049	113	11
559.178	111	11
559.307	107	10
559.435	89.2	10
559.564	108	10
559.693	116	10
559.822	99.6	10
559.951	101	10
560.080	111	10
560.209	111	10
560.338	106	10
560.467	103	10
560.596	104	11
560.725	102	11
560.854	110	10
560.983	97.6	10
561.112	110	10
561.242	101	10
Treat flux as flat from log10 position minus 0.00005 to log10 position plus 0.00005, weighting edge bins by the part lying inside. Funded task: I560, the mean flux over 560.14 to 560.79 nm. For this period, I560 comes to 105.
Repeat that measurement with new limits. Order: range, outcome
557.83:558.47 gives 113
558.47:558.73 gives 103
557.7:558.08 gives 115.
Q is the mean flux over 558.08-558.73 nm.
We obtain 106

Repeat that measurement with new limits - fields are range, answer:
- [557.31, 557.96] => 111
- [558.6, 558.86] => 115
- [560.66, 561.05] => 103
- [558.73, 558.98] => 109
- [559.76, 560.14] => 104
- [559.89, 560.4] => 107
